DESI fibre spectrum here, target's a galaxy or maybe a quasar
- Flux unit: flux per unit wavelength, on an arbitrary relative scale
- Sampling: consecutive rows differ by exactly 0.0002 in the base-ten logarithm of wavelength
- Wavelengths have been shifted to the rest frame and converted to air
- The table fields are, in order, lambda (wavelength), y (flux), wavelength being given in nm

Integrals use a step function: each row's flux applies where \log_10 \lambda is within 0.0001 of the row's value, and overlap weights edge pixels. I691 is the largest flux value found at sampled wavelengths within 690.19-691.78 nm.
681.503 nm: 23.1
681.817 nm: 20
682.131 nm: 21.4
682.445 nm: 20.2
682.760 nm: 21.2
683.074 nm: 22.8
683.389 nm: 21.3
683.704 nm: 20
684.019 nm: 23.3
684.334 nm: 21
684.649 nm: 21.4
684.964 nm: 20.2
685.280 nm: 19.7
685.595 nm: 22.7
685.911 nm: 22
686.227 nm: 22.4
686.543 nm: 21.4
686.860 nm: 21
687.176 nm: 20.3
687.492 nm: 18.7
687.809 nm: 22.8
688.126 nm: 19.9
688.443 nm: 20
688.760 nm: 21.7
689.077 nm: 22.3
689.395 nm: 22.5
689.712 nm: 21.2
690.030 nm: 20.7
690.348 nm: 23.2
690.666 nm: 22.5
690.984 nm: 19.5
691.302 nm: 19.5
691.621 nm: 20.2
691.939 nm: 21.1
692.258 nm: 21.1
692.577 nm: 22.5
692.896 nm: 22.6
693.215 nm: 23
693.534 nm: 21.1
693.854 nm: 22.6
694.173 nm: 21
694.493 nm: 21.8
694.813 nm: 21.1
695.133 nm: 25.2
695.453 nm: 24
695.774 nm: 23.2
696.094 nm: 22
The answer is 23.2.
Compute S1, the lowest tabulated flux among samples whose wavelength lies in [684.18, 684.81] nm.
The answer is 21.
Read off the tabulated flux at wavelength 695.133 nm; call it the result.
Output 25.2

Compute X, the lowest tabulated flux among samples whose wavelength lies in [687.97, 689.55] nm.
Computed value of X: 19.9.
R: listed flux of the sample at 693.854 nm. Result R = 22.6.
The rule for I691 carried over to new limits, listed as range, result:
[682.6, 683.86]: 22.8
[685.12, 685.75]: 22.7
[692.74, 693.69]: 23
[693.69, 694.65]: 22.6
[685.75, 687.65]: 22.4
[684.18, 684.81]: 21.4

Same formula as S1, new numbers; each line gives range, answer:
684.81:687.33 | 19.7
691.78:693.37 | 21.1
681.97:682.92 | 20.2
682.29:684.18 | 20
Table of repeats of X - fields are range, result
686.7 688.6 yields 18.7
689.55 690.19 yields 20.7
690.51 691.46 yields 19.5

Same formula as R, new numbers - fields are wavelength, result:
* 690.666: 22.5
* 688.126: 19.9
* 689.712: 21.2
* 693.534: 21.1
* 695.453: 24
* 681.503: 23.1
